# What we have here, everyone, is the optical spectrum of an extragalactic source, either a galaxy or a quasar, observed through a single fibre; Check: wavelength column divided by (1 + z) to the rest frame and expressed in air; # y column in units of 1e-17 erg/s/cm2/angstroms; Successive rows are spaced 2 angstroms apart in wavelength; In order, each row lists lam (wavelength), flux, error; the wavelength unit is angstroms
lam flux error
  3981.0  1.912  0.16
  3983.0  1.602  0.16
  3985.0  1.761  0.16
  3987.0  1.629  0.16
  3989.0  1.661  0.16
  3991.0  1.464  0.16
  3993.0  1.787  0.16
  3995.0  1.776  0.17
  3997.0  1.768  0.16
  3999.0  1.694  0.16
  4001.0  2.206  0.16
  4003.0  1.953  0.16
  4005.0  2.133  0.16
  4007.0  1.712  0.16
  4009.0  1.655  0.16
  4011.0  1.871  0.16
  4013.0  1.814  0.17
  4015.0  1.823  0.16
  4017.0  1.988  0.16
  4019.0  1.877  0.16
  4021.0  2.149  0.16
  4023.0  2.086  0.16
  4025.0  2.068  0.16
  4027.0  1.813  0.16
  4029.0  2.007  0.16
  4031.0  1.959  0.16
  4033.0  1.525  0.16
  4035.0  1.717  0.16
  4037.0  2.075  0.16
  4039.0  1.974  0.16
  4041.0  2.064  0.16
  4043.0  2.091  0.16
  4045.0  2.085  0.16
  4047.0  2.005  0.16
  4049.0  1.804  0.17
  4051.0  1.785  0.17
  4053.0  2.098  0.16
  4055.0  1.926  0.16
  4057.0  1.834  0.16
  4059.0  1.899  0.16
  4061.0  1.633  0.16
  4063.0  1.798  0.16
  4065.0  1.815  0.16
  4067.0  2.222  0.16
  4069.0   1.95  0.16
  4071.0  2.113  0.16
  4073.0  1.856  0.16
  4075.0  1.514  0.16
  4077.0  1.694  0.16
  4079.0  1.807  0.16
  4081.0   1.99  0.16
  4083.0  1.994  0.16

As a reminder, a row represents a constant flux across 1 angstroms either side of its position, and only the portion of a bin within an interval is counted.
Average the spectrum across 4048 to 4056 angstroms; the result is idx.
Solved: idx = 1.9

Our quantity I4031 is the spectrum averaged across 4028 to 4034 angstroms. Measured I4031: 1.83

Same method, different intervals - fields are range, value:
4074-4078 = 1.6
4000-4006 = 2.1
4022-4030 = 1.99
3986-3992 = 1.58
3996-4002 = 1.89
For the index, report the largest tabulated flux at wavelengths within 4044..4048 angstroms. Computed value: 2.085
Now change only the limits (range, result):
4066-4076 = 2.222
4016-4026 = 2.149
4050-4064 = 2.098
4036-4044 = 2.091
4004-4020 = 2.133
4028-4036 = 2.007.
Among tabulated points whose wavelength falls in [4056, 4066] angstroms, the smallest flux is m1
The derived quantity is 1.633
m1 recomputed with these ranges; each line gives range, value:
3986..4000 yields 1.464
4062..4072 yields 1.798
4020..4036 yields 1.525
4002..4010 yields 1.655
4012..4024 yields 1.814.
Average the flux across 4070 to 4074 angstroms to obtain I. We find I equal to 1.98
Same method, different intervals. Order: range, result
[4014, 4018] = 1.91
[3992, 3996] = 1.78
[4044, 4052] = 1.92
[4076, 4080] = 1.75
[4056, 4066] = 1.8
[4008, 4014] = 1.78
